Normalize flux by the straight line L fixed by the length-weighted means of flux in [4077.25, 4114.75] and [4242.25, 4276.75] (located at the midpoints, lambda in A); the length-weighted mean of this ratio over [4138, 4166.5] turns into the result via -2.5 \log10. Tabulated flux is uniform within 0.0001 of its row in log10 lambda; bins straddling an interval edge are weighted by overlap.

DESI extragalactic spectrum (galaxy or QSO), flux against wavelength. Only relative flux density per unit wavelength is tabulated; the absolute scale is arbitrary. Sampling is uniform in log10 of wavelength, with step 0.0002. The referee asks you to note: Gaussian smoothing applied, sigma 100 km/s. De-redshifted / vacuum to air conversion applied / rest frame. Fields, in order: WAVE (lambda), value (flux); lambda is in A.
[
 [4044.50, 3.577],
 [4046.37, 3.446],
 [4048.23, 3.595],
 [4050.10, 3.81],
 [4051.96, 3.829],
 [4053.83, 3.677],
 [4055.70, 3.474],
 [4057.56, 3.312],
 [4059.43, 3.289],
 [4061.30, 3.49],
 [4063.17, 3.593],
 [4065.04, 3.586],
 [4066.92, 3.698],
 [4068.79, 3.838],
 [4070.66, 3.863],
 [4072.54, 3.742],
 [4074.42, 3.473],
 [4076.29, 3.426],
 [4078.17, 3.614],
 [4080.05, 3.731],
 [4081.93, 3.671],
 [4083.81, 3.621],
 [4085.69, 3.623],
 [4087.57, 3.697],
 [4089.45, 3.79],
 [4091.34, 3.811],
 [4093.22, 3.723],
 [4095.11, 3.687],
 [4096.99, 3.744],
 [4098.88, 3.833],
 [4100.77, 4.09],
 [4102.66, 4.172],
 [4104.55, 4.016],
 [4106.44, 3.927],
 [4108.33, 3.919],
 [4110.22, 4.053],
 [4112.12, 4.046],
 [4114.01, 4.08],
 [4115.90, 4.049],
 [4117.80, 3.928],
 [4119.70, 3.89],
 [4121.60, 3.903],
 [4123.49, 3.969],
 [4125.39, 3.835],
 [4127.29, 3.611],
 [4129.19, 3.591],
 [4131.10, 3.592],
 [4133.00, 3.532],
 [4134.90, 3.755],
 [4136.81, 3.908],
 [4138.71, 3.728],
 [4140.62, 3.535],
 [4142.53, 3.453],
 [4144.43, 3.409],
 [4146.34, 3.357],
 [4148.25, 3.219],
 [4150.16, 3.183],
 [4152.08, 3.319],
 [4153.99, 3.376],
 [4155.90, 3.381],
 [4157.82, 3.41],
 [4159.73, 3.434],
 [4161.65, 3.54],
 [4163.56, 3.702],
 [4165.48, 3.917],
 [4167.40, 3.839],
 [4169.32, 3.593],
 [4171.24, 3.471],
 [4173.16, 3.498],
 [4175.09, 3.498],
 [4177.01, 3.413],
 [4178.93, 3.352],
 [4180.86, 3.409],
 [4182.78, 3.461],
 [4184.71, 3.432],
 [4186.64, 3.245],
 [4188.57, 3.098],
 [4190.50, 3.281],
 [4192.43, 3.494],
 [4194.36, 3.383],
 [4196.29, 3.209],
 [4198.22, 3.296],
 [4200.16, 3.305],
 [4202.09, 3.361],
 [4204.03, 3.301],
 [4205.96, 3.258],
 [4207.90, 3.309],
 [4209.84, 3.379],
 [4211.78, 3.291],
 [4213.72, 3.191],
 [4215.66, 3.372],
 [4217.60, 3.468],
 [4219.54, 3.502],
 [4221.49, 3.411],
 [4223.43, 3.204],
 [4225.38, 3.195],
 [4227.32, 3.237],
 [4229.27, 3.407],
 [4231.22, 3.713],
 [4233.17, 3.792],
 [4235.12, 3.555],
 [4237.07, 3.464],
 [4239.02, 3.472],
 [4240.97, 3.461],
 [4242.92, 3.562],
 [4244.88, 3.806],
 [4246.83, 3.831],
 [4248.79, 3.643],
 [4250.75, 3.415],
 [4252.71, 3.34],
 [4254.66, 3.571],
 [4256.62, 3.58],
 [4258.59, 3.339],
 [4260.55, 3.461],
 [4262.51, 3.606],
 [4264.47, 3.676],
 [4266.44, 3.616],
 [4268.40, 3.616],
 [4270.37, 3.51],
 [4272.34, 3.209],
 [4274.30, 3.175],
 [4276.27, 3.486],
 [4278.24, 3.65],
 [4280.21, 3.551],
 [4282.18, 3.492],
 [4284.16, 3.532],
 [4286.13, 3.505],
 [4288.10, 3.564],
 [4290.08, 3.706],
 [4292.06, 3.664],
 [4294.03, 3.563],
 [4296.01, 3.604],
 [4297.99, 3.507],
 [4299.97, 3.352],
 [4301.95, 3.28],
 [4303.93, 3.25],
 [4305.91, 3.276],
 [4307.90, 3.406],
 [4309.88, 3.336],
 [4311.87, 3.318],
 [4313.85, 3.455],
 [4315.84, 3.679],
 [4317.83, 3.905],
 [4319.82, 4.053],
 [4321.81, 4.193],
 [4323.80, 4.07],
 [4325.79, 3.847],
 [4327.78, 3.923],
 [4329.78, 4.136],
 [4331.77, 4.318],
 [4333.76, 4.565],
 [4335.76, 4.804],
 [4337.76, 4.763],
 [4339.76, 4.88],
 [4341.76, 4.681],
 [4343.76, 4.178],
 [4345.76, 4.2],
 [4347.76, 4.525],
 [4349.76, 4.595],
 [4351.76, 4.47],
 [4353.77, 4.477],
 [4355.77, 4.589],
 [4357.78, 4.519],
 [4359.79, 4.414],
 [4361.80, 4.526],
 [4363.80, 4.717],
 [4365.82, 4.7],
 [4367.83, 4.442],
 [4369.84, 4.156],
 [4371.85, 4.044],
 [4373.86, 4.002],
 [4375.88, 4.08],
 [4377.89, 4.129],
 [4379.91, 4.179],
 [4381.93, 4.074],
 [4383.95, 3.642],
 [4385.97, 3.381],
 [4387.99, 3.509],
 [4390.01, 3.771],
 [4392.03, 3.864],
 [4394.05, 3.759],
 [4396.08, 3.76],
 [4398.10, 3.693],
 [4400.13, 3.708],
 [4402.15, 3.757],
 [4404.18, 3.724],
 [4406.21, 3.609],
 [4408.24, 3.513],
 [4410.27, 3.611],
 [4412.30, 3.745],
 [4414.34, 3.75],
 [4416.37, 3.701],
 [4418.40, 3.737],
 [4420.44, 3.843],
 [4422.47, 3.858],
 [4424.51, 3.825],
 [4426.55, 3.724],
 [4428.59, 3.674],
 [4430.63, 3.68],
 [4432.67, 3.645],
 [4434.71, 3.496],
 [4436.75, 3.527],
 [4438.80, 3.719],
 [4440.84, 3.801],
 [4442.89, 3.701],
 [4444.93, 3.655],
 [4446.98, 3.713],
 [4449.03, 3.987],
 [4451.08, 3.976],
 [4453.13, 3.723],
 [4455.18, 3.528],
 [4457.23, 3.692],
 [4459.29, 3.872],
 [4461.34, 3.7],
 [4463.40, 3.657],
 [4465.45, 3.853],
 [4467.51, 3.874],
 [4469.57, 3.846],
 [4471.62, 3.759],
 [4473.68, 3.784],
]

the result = 0.08 mag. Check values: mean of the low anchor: 3.84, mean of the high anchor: 3.52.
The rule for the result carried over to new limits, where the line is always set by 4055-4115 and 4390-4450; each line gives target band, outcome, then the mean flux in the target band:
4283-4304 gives 0.06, 3.51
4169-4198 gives 0.11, 3.38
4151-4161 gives 0.11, 3.38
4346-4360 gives -0.21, 4.5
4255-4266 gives 0.06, 3.54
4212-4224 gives 0.11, 3.36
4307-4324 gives 0.01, 3.7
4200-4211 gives 0.13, 3.32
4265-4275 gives 0.09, 3.44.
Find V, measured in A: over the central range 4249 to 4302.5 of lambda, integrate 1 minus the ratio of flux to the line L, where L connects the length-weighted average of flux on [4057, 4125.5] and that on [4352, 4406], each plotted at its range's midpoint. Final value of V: 6.1 A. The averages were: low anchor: 3.78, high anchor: 4.06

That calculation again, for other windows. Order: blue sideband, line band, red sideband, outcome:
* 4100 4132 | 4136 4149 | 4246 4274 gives 1.12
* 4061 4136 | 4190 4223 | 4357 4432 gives 4.21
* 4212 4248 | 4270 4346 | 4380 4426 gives -4.03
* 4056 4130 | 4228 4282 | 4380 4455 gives 3.02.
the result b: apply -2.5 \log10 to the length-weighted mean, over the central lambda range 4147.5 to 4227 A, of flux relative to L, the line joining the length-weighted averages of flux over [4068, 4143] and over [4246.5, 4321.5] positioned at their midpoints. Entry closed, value 0.09 mag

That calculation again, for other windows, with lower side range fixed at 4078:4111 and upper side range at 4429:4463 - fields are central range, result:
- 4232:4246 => 0.05 mag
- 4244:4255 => 0.05 mag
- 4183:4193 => 0.15 mag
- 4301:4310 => 0.14 mag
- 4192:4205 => 0.14 mag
